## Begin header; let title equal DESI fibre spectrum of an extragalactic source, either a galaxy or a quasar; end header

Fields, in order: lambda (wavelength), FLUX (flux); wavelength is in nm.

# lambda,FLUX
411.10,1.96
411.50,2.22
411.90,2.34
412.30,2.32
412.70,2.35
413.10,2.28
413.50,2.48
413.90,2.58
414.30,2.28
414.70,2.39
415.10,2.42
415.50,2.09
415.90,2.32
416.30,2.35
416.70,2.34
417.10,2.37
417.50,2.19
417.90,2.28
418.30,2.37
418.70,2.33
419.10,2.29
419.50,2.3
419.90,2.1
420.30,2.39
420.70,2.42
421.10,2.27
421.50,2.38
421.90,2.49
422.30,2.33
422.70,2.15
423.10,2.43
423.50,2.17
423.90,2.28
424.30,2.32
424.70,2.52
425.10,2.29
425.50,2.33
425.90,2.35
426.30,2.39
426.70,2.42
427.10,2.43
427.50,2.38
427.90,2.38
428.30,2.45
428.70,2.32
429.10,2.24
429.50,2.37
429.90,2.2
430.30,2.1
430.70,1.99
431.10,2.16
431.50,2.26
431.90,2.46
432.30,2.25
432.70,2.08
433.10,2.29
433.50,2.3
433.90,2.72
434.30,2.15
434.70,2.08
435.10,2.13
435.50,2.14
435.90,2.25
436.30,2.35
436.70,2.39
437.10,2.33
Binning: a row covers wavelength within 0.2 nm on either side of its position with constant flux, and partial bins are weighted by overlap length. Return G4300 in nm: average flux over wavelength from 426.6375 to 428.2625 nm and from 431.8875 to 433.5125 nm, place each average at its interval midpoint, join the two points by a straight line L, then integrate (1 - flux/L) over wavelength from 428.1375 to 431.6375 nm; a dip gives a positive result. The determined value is 0.16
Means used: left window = 2.41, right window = 2.25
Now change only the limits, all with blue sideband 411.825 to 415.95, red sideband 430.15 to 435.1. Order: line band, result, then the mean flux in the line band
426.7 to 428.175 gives -0.089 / 2.4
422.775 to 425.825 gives -0.055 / 2.33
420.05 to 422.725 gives -0.059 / 2.36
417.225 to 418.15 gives 0.030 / 2.25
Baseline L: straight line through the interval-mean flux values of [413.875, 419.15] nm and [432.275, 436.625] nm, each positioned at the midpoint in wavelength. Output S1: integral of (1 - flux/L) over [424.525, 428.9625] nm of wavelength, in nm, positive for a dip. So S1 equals -0.20 nm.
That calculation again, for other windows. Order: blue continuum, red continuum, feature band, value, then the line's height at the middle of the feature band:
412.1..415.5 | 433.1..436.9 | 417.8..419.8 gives 0.04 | 2.35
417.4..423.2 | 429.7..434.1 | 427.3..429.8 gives -0.09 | 2.27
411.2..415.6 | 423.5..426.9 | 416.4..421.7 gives 0.08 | 2.34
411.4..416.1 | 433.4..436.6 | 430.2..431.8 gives 0.09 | 2.28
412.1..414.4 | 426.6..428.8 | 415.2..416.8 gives 0.07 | 2.39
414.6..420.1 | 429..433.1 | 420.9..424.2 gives -0.07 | 2.26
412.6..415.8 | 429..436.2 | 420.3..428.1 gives -0.22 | 2.29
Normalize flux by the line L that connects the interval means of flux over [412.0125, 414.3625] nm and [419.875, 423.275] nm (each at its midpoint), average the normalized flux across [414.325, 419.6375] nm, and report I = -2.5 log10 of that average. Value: 0.03 mag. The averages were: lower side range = 2.39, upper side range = 2.34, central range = 2.31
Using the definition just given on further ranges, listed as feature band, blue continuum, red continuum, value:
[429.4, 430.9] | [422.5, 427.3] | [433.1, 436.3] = 0.07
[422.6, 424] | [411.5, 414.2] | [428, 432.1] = 0.02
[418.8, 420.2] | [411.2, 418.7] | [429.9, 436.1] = 0.02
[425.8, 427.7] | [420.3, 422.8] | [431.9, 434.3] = -0.03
